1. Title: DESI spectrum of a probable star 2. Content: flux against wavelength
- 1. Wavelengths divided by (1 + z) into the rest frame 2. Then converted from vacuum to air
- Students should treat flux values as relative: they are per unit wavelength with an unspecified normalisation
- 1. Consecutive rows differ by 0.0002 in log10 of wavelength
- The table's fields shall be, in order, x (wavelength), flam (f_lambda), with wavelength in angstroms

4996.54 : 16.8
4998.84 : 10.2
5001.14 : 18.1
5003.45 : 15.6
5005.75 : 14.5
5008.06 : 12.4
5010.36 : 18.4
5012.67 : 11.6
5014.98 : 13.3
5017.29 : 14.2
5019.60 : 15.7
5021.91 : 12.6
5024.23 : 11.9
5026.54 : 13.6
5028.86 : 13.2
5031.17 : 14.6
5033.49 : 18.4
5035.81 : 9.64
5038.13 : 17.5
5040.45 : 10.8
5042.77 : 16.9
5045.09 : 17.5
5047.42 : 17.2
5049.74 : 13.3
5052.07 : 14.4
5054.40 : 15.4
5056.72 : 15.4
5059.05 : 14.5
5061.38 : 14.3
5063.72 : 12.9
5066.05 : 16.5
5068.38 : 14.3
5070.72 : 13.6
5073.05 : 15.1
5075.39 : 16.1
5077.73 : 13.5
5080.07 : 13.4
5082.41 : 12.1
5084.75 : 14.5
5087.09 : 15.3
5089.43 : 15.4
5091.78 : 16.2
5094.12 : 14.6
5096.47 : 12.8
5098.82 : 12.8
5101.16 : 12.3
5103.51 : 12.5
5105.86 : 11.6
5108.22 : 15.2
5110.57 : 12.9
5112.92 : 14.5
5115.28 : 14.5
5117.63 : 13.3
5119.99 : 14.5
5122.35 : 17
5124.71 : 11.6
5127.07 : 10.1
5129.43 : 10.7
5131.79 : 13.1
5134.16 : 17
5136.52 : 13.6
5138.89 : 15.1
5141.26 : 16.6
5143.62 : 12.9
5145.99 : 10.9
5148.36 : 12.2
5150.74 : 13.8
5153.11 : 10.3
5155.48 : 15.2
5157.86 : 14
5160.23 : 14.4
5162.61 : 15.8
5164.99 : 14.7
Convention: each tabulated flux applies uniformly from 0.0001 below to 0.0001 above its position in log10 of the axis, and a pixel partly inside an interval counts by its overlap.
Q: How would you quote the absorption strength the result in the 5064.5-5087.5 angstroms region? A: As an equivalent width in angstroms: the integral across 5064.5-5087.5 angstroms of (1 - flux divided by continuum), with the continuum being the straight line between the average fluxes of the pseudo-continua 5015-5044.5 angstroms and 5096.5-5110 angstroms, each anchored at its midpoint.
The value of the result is -1.80 angstroms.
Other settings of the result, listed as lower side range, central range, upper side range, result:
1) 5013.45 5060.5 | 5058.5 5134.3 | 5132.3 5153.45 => 1.1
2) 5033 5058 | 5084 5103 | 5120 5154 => -0.1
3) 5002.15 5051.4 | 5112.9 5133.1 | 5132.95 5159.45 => 1.0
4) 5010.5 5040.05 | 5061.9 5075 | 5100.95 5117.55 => -0.9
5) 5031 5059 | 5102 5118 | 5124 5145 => 0.5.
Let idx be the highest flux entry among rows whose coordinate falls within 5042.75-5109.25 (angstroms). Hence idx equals 17.5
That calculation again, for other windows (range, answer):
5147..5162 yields 15.2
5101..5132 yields 17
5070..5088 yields 16.1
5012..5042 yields 18.4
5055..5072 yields 16.5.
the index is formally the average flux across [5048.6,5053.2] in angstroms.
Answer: 13.8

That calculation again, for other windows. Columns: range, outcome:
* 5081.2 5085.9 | 13.3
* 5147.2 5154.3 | 12.1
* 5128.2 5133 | 11.9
